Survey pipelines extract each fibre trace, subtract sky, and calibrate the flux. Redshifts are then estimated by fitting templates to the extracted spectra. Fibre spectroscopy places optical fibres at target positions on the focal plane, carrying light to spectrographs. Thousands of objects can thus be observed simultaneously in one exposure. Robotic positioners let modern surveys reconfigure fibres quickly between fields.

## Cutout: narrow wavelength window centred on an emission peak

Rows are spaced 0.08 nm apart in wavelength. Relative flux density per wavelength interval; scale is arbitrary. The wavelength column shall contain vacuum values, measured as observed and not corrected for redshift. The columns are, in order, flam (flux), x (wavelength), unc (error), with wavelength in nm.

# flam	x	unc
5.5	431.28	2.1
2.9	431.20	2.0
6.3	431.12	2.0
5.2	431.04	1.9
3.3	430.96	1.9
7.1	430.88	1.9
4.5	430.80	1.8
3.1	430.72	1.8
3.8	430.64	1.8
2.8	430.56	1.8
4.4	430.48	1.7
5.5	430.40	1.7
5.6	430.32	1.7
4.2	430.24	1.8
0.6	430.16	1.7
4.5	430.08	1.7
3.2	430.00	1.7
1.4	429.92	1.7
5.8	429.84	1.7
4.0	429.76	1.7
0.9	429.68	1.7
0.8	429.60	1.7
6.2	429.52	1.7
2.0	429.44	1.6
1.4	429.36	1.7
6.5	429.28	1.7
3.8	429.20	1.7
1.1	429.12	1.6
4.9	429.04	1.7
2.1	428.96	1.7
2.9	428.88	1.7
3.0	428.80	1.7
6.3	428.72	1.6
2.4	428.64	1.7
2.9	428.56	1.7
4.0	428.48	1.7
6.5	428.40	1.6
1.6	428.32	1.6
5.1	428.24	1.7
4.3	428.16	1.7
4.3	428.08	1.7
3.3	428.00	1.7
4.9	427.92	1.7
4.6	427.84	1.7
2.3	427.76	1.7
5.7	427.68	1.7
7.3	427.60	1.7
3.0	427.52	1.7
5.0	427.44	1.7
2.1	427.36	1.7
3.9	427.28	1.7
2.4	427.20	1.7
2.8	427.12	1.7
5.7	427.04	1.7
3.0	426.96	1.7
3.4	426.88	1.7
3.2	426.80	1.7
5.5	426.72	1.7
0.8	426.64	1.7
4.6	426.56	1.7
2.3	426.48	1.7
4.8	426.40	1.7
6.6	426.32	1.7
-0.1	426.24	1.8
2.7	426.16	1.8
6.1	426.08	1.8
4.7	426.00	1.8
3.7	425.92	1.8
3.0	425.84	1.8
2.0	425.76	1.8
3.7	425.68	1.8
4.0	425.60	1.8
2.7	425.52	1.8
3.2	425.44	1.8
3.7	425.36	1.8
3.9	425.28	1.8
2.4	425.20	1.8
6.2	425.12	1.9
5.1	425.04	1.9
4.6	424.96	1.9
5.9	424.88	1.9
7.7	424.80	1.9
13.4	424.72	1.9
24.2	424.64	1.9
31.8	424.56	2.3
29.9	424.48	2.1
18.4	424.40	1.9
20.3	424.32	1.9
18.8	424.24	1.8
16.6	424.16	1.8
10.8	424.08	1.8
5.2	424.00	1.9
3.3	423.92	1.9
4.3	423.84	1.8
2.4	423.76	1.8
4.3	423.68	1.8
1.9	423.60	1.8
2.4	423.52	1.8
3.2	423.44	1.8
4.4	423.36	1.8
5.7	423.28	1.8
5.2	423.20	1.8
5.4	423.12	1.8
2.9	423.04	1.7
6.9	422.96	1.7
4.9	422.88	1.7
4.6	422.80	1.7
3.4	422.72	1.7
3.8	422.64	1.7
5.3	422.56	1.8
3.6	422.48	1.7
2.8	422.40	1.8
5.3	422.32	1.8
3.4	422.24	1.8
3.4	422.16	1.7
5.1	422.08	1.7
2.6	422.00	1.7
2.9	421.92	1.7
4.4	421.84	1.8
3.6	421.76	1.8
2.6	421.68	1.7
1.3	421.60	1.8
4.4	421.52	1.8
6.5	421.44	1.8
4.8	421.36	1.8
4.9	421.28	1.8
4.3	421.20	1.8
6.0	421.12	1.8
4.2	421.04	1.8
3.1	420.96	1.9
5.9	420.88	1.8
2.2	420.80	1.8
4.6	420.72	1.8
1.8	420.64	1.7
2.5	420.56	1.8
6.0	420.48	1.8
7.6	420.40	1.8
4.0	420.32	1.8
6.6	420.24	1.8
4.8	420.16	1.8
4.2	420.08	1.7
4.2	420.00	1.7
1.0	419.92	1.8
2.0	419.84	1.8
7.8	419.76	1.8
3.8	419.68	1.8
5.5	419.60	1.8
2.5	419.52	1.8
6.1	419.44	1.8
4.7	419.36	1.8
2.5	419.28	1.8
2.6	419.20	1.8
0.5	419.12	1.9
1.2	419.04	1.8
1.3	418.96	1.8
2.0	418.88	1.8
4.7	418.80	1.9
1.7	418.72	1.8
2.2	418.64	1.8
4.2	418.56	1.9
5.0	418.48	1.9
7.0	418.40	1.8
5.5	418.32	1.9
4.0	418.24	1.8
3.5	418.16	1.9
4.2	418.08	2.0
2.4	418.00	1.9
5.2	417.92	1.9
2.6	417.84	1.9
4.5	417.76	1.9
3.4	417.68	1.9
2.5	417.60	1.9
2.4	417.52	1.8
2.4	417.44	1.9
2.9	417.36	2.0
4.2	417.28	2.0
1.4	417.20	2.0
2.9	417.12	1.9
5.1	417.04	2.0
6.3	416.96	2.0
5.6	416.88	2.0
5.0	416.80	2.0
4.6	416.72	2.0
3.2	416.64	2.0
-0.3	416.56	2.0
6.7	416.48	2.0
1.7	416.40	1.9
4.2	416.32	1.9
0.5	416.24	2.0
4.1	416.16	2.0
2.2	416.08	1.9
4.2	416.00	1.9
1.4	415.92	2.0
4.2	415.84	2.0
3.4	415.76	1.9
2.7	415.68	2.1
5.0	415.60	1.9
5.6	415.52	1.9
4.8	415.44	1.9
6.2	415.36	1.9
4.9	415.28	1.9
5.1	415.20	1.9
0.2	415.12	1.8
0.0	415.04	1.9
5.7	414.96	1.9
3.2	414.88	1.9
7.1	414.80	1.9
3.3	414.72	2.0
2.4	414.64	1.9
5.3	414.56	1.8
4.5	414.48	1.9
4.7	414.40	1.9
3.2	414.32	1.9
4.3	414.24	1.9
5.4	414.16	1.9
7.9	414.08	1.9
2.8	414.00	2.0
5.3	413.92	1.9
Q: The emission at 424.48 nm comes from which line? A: [O II]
